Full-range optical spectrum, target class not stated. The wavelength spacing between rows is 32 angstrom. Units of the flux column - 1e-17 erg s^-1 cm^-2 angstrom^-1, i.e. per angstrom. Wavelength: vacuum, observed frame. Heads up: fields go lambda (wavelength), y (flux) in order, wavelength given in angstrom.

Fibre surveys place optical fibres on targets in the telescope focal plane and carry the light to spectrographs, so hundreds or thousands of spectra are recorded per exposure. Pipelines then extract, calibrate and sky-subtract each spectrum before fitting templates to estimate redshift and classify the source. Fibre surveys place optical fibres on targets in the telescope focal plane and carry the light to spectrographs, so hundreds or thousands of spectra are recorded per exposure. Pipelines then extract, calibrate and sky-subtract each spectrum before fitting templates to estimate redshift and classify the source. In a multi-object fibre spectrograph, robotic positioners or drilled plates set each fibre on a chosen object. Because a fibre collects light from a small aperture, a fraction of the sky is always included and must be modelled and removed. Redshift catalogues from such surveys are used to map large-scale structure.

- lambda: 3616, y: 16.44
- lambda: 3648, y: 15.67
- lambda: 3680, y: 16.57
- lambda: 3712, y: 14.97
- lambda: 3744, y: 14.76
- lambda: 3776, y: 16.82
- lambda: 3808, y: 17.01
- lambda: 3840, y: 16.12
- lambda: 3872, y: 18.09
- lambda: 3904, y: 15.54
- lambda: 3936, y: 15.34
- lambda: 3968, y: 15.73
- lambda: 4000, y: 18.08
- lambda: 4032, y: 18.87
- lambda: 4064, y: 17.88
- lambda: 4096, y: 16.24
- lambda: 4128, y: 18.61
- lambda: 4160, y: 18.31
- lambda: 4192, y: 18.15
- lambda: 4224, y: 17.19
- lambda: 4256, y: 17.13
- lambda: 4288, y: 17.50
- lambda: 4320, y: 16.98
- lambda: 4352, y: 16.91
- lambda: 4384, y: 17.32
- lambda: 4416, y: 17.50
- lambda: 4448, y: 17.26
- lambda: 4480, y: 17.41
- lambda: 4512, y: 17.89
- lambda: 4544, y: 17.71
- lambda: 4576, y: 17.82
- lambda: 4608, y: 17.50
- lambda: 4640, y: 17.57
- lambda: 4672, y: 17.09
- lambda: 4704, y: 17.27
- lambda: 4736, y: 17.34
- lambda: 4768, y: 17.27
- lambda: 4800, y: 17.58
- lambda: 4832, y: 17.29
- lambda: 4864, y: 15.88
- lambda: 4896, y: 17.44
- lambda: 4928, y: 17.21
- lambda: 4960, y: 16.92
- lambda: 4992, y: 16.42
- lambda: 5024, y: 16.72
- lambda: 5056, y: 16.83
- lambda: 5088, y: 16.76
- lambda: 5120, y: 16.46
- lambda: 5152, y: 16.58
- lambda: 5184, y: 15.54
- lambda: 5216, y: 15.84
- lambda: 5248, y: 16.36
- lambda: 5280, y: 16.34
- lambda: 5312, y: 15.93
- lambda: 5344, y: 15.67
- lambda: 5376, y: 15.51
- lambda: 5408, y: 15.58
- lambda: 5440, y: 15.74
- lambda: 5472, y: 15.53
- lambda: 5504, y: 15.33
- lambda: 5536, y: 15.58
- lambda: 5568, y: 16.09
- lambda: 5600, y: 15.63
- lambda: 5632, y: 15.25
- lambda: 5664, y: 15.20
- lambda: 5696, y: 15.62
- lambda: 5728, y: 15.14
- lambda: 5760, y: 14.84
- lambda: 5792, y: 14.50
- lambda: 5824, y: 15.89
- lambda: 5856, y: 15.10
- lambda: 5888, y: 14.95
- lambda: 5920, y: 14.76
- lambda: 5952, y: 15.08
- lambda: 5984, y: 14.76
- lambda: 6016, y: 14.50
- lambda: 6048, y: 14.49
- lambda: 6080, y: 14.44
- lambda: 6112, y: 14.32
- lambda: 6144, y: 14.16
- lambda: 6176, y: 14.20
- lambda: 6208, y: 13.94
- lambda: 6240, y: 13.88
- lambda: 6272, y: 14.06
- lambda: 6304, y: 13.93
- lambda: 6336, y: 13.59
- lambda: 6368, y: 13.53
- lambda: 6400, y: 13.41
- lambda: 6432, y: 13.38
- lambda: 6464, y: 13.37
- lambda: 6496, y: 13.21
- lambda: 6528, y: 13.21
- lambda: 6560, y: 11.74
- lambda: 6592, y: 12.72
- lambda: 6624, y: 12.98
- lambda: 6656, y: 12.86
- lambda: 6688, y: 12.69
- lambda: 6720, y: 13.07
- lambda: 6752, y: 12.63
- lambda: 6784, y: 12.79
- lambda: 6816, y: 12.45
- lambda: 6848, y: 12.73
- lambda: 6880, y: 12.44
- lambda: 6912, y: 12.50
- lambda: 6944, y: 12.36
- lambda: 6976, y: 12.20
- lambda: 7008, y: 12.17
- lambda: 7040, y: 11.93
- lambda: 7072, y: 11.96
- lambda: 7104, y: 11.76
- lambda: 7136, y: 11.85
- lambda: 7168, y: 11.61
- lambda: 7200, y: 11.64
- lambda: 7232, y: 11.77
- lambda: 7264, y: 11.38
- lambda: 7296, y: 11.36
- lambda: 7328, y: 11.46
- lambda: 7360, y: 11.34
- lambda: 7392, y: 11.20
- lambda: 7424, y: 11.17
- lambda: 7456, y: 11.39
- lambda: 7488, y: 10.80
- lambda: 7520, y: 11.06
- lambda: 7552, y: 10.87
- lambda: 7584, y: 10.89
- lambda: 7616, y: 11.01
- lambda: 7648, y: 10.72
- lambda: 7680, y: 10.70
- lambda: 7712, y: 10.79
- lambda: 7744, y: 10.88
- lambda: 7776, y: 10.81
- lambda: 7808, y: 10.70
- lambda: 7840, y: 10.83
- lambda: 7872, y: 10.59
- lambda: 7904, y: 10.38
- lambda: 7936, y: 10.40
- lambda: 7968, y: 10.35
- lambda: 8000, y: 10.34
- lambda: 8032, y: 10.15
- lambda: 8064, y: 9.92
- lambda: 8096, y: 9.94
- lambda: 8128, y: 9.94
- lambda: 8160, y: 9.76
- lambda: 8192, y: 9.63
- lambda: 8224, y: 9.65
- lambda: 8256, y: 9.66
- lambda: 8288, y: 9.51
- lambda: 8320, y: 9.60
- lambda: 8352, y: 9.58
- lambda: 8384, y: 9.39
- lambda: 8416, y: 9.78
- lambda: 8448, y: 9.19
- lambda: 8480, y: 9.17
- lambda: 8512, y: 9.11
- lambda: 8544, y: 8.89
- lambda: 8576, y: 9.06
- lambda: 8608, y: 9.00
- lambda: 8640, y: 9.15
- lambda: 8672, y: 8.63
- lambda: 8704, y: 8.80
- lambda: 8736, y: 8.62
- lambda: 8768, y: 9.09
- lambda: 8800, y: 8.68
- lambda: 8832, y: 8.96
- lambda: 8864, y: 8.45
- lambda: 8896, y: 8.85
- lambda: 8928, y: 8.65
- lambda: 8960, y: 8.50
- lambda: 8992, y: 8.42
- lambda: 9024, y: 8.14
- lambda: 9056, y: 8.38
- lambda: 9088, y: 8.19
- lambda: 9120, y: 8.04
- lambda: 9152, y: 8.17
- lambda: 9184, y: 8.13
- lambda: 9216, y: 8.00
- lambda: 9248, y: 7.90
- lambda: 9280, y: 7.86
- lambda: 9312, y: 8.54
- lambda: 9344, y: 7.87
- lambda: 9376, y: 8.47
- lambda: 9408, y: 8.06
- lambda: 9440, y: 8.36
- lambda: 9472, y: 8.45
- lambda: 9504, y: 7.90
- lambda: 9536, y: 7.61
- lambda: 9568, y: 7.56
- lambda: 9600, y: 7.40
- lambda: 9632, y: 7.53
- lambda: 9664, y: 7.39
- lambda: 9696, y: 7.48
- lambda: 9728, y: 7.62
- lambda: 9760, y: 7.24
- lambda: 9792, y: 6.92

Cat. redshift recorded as 0.000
